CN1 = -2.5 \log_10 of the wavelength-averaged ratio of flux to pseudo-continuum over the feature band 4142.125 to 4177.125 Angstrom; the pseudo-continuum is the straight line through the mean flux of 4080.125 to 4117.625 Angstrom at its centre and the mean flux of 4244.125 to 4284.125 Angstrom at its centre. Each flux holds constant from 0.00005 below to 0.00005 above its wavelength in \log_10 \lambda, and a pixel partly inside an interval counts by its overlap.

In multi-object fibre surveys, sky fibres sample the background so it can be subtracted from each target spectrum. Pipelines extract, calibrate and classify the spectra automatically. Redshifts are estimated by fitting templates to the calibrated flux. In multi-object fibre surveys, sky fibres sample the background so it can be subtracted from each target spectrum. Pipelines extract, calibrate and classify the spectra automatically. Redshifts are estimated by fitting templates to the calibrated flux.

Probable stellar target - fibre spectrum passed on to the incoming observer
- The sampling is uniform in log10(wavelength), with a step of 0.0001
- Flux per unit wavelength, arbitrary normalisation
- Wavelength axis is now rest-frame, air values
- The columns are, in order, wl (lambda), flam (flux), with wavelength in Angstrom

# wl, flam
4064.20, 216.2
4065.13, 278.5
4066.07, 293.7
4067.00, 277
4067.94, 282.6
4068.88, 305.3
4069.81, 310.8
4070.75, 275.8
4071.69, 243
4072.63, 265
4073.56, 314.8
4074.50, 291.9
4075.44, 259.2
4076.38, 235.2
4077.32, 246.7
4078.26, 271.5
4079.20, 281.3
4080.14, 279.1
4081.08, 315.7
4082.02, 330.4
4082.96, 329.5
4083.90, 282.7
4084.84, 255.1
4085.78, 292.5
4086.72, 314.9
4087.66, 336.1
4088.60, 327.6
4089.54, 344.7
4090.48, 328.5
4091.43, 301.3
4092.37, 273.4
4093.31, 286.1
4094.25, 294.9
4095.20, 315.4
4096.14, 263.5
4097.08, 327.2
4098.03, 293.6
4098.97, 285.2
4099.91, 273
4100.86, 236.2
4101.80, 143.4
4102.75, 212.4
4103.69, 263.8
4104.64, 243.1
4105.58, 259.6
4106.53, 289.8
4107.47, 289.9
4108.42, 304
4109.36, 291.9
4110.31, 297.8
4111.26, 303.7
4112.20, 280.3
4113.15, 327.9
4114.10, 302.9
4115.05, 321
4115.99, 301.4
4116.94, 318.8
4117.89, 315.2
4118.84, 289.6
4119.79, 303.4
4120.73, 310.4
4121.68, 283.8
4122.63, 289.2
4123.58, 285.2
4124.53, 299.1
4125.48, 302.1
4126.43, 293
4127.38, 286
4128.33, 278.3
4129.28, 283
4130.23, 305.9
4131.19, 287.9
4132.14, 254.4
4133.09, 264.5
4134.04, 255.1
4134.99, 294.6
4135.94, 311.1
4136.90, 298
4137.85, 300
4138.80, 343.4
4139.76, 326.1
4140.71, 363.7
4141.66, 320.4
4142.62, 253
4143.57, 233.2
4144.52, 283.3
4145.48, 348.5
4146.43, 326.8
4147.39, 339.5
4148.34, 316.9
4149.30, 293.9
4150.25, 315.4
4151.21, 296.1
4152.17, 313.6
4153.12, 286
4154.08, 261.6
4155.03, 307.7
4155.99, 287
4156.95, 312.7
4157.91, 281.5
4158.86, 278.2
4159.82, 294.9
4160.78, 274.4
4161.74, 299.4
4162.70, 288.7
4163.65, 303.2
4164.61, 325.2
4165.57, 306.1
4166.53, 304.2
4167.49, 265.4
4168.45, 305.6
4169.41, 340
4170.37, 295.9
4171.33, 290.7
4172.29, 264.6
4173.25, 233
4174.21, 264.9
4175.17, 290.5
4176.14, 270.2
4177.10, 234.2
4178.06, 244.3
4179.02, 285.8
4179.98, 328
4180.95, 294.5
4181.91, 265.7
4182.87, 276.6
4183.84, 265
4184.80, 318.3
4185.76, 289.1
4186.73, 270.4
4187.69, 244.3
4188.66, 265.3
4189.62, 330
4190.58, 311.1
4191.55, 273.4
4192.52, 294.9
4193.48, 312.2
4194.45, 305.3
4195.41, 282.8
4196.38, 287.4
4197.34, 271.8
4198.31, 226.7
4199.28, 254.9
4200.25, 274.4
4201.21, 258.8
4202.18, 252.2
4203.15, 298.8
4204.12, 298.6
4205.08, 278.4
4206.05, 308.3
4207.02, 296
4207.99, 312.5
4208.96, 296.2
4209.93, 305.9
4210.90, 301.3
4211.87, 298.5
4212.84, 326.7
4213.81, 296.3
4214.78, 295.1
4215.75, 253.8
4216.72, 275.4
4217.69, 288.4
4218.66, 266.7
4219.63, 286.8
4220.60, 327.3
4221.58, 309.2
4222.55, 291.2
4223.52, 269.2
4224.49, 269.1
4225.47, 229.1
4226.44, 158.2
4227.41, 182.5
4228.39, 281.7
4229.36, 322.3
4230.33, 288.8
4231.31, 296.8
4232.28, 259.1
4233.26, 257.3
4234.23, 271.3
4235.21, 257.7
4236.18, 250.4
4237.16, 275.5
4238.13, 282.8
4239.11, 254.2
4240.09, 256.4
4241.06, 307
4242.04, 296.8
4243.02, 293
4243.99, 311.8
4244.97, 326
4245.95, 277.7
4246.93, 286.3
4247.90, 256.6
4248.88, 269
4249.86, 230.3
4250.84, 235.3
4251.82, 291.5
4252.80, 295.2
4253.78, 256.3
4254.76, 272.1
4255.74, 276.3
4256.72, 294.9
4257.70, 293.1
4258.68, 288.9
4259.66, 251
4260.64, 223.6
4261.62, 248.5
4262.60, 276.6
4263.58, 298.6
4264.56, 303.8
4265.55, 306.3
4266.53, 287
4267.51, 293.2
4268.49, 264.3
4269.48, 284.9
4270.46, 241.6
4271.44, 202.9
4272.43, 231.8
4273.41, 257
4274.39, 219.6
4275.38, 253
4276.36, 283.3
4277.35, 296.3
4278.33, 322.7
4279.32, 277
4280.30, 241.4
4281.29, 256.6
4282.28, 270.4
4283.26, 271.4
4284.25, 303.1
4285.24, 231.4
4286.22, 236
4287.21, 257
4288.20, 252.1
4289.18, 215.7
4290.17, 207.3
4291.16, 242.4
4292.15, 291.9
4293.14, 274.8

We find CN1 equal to -0.03 mag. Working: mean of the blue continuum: 291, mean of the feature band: 292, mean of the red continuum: 271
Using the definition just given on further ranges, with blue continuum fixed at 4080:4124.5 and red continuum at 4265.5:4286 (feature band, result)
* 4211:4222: -0.07 mag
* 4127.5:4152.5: -0.05 mag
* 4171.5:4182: 0.04 mag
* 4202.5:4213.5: -0.10 mag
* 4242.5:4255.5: -0.03 mag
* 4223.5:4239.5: 0.05 mag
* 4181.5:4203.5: -0.01 mag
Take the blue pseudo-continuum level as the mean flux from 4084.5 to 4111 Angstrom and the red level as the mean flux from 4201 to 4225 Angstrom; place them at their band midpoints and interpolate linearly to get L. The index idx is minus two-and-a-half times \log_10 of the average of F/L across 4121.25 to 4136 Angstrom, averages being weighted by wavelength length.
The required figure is 0.00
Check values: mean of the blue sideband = 284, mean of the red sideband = 291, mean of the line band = 285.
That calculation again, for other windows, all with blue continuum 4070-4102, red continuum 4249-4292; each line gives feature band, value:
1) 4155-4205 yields -0.035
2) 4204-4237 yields -0.036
